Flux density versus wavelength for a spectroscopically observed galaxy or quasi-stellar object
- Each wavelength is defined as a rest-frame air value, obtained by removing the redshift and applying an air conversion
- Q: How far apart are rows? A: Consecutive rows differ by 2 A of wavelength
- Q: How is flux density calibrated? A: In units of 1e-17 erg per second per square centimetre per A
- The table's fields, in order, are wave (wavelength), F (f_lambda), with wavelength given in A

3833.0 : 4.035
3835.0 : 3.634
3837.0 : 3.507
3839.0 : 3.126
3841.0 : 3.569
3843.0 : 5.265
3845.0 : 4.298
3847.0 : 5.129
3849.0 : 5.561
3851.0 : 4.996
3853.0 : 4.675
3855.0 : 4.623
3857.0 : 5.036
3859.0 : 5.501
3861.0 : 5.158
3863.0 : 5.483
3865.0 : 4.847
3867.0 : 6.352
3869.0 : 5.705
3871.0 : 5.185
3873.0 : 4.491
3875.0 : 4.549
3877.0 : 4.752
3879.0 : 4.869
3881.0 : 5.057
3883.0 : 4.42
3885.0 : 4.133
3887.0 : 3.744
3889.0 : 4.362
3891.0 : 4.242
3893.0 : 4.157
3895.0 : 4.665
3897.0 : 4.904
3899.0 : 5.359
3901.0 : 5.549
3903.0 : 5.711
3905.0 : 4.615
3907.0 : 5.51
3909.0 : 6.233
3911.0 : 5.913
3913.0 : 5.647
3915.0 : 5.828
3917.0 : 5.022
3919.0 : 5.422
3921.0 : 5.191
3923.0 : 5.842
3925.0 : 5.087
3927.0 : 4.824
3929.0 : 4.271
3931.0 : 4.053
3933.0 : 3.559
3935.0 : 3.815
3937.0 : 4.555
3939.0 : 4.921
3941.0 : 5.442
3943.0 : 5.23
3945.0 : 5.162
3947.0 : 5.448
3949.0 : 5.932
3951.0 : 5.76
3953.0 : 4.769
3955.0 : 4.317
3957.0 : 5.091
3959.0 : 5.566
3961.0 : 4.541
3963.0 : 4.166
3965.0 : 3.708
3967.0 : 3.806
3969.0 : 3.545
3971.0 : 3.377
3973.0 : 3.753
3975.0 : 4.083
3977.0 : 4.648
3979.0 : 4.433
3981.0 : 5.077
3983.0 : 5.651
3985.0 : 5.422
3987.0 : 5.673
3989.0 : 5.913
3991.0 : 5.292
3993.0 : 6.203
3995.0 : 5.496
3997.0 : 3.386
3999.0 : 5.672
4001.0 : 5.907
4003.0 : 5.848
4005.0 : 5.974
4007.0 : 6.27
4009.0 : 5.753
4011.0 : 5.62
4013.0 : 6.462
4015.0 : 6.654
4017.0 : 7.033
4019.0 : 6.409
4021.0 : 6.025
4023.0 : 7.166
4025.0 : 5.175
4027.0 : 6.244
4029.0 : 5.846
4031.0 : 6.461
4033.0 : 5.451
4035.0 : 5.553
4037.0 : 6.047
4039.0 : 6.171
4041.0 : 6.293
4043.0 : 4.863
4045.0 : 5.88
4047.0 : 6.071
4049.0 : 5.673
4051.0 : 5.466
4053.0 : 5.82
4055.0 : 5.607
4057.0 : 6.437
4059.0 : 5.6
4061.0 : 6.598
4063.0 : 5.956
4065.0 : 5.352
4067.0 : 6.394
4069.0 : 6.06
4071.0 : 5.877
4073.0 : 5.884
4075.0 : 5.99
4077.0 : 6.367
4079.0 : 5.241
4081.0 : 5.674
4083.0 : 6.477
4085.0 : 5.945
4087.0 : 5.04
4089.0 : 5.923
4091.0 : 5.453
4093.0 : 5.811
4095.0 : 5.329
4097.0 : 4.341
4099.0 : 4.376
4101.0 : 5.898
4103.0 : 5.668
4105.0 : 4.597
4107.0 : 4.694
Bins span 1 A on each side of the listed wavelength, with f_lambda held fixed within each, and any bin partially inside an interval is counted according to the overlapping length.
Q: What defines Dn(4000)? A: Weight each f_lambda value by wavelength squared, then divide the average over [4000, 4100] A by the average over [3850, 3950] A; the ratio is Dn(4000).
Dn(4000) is 1.27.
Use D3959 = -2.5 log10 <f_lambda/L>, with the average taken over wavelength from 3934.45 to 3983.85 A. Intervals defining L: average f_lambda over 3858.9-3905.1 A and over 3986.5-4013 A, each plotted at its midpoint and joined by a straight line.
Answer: 0.15 mag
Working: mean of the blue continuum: 4.9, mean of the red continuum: 5.65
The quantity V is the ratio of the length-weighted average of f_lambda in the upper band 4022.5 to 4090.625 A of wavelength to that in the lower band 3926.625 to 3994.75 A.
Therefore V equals 1.23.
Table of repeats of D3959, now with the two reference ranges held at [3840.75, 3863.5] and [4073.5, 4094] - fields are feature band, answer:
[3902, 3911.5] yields -0.083 mag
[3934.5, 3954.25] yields 0.037 mag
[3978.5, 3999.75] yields 0.030 mag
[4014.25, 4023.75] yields -0.192 mag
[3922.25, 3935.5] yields 0.168 mag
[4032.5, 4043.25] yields -0.032 mag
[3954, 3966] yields 0.173 mag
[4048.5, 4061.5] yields -0.033 mag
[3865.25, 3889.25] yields 0.054 mag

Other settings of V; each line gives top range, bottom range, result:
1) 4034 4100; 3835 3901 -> 1.21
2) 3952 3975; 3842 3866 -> 0.84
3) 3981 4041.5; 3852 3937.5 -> 1.19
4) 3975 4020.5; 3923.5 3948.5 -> 1.19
